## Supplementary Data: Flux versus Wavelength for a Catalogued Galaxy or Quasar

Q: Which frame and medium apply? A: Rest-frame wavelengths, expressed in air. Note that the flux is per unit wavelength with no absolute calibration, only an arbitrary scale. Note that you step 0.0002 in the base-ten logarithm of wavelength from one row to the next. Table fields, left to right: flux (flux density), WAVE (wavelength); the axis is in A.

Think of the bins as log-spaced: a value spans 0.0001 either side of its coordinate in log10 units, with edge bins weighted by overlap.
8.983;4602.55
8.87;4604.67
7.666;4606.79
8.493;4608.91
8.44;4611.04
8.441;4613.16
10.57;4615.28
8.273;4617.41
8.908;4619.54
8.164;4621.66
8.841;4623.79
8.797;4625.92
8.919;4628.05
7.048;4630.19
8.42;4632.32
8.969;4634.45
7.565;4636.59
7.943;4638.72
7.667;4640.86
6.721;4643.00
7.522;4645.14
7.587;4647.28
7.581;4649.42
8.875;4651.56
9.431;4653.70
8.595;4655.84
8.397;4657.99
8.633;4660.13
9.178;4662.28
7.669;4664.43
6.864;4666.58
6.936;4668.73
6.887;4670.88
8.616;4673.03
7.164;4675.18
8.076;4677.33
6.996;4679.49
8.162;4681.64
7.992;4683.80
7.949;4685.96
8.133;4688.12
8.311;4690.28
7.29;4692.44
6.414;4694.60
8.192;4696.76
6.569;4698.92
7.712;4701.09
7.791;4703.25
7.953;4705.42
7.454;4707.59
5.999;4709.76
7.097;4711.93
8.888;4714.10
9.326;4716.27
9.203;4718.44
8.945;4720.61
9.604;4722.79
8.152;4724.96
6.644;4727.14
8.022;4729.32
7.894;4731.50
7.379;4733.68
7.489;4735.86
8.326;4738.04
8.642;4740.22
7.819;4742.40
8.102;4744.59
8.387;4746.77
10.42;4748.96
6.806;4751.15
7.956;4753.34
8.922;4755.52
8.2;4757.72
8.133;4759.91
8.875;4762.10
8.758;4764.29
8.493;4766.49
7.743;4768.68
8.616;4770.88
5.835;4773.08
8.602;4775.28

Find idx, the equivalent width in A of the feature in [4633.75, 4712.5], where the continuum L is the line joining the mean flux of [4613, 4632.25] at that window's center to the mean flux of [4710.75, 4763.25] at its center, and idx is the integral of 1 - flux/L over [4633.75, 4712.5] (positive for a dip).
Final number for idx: 7.0 A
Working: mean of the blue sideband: 8.66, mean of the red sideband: 8.3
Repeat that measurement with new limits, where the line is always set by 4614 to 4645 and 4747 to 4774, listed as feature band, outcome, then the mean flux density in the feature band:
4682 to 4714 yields 2.84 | 7.55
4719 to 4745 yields 0.49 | 8.11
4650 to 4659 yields -0.49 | 8.76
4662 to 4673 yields 1.07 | 7.49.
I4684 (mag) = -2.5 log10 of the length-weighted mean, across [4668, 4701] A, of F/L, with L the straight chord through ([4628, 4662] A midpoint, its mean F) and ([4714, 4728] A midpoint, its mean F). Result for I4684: 0.11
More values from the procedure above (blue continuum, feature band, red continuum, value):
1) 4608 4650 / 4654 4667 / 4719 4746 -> -0.02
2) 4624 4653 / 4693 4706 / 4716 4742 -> 0.11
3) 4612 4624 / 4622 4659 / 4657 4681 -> 0.03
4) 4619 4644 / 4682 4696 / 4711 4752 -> 0.07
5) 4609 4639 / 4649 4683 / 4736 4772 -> 0.06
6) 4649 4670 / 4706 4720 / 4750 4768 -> 0.03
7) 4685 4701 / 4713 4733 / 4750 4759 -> -0.10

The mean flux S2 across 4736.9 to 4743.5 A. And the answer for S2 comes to 8.26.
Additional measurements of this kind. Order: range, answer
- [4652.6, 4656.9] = 9.03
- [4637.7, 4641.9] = 7.8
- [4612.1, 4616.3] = 9.51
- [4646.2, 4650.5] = 7.59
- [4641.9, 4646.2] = 7.12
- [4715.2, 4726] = 9.05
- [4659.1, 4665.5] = 8.48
